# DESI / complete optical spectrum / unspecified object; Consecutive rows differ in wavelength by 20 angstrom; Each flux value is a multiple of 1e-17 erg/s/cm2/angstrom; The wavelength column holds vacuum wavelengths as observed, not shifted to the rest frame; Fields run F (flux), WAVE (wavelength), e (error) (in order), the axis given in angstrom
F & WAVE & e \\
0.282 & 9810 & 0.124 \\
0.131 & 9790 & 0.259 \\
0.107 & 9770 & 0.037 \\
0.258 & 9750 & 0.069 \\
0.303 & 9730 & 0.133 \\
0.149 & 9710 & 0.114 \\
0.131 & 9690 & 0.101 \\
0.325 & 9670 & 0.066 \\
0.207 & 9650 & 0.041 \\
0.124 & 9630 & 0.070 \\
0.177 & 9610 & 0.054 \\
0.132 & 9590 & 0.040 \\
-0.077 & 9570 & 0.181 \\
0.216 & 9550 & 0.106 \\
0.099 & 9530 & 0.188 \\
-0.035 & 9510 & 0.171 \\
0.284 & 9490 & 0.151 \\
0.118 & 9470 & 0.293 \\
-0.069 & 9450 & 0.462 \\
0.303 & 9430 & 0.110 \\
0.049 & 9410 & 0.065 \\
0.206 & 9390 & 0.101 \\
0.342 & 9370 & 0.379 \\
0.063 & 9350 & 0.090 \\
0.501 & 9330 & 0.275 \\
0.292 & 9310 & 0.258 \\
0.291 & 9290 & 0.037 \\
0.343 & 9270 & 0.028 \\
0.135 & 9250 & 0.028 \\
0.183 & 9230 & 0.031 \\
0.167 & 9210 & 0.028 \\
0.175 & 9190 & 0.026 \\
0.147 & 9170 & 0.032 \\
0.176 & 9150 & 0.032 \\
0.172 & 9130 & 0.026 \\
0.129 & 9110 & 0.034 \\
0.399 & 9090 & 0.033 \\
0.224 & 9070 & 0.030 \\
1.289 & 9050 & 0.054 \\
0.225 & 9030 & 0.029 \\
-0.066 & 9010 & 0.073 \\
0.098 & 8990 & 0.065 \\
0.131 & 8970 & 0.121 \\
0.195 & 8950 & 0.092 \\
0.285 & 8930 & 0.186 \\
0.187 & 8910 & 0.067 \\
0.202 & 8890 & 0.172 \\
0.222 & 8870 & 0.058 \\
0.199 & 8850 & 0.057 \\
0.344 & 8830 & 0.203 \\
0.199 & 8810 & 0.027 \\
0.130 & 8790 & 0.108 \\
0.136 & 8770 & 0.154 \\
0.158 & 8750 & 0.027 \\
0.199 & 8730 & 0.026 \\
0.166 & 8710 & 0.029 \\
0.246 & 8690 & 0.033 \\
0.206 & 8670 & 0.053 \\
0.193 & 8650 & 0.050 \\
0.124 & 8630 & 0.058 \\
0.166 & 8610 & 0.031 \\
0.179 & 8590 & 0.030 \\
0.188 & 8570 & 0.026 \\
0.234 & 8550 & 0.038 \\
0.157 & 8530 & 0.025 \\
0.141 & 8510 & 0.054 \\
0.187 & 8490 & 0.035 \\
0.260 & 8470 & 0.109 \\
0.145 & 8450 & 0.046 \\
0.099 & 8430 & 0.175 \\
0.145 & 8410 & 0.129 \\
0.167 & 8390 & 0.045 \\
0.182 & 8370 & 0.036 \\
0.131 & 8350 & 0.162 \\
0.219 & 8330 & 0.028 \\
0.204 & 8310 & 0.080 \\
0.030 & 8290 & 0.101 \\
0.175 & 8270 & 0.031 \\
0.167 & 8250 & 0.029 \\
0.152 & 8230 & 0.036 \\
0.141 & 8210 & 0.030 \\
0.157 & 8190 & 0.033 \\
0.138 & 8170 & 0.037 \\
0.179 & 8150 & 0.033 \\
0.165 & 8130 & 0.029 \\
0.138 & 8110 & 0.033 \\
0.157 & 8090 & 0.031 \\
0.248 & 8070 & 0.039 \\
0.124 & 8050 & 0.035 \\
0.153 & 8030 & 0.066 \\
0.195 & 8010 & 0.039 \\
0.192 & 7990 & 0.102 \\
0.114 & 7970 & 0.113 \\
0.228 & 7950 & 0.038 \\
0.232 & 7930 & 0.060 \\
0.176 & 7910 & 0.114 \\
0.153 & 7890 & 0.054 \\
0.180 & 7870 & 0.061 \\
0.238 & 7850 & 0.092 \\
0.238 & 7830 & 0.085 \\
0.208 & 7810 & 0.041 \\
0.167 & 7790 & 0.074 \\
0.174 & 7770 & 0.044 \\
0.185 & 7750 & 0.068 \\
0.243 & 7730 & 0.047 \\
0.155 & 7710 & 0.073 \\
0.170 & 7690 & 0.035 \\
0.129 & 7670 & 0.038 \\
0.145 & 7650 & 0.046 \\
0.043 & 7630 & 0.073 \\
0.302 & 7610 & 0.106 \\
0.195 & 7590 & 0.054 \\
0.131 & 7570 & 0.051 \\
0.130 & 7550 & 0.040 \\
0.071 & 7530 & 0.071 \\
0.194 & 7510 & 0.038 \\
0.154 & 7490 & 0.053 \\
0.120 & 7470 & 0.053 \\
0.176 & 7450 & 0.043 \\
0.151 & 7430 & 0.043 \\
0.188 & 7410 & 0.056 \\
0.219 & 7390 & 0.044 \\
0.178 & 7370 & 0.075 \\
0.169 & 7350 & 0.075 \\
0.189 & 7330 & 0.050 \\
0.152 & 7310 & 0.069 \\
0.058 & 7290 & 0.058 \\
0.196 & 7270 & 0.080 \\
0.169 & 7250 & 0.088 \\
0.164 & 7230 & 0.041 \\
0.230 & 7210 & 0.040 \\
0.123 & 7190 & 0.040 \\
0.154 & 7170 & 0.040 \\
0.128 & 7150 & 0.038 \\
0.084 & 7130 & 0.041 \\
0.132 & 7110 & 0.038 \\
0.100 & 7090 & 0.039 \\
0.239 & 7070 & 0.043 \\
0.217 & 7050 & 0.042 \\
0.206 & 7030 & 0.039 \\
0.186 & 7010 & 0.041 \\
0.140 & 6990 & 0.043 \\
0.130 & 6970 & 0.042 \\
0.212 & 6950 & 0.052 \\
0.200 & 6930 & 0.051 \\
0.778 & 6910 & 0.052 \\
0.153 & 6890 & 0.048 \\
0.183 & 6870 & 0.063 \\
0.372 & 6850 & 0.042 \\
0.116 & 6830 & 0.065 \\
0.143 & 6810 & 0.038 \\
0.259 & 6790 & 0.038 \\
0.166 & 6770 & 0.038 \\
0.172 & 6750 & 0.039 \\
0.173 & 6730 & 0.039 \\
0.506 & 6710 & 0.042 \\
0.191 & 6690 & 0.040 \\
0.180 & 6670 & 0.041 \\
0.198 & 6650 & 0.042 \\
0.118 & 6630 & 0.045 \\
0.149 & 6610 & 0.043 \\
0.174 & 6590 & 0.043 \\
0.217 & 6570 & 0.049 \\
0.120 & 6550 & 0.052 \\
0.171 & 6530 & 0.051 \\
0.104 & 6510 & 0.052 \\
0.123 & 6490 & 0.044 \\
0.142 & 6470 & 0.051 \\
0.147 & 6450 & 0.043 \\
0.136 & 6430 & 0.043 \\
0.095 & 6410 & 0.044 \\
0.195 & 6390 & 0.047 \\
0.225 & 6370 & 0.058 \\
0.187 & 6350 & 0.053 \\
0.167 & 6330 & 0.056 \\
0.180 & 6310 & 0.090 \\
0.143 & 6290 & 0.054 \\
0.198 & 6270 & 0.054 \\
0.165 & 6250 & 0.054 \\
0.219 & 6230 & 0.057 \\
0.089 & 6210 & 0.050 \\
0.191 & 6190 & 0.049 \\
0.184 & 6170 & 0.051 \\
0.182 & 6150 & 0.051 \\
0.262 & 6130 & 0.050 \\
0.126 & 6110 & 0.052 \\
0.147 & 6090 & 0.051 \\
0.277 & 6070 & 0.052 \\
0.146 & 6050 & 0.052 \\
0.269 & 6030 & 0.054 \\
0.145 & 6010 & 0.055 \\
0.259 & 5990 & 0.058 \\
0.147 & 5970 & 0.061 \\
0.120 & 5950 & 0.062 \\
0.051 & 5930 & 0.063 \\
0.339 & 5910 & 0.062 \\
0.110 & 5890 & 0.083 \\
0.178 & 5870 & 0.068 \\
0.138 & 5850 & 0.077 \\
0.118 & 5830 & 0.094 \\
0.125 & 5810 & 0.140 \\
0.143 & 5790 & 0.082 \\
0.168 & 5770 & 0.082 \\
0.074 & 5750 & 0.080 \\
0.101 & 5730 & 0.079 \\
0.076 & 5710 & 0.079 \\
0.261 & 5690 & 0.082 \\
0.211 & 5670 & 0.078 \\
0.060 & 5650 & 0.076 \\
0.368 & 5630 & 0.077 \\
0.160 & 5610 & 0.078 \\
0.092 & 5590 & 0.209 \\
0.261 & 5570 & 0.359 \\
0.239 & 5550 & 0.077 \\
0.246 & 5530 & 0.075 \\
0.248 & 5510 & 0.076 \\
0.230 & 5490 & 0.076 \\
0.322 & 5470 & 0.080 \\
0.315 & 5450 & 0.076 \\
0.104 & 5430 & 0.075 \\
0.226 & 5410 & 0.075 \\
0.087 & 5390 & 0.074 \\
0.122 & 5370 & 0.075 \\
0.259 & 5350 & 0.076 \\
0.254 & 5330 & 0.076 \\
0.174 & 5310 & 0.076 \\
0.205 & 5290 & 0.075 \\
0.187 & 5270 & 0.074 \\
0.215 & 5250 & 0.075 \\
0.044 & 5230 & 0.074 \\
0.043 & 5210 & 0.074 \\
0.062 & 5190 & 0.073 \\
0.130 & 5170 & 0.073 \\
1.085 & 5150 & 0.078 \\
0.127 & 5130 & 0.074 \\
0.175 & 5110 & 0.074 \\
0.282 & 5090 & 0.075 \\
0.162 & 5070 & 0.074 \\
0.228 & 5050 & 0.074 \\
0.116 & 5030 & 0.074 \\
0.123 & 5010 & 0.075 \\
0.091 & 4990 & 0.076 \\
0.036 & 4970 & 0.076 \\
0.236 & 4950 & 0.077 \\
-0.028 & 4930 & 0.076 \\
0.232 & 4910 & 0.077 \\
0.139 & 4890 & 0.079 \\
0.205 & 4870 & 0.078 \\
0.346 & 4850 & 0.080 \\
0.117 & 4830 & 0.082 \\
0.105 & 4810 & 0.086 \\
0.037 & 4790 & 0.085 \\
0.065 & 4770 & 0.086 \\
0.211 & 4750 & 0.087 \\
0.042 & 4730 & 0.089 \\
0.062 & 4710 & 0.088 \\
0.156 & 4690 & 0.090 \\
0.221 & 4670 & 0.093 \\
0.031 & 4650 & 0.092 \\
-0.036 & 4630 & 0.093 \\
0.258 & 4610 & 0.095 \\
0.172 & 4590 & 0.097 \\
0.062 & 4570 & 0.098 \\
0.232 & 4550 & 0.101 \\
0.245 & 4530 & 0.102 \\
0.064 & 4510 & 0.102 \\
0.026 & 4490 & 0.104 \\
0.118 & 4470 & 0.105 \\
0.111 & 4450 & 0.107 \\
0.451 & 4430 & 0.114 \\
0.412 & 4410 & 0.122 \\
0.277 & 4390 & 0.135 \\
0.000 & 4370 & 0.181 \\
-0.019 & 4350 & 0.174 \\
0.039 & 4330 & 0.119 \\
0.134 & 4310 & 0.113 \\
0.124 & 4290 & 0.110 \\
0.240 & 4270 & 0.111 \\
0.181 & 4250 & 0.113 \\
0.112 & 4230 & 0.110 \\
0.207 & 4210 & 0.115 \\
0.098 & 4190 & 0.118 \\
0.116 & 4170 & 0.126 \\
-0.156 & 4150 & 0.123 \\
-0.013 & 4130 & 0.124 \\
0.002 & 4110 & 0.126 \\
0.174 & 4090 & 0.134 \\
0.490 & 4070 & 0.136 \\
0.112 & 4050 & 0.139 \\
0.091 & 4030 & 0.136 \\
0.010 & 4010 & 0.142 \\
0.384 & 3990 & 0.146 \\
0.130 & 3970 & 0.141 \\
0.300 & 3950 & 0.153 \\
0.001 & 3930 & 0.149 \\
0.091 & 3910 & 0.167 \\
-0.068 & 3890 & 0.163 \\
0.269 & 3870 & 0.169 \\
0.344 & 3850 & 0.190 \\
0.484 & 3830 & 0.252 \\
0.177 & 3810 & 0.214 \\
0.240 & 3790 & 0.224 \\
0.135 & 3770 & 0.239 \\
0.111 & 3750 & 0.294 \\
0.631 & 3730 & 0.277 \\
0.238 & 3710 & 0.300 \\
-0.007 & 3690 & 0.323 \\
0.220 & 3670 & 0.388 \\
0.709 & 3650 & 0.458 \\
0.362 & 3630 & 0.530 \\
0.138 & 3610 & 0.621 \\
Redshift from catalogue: 0.380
